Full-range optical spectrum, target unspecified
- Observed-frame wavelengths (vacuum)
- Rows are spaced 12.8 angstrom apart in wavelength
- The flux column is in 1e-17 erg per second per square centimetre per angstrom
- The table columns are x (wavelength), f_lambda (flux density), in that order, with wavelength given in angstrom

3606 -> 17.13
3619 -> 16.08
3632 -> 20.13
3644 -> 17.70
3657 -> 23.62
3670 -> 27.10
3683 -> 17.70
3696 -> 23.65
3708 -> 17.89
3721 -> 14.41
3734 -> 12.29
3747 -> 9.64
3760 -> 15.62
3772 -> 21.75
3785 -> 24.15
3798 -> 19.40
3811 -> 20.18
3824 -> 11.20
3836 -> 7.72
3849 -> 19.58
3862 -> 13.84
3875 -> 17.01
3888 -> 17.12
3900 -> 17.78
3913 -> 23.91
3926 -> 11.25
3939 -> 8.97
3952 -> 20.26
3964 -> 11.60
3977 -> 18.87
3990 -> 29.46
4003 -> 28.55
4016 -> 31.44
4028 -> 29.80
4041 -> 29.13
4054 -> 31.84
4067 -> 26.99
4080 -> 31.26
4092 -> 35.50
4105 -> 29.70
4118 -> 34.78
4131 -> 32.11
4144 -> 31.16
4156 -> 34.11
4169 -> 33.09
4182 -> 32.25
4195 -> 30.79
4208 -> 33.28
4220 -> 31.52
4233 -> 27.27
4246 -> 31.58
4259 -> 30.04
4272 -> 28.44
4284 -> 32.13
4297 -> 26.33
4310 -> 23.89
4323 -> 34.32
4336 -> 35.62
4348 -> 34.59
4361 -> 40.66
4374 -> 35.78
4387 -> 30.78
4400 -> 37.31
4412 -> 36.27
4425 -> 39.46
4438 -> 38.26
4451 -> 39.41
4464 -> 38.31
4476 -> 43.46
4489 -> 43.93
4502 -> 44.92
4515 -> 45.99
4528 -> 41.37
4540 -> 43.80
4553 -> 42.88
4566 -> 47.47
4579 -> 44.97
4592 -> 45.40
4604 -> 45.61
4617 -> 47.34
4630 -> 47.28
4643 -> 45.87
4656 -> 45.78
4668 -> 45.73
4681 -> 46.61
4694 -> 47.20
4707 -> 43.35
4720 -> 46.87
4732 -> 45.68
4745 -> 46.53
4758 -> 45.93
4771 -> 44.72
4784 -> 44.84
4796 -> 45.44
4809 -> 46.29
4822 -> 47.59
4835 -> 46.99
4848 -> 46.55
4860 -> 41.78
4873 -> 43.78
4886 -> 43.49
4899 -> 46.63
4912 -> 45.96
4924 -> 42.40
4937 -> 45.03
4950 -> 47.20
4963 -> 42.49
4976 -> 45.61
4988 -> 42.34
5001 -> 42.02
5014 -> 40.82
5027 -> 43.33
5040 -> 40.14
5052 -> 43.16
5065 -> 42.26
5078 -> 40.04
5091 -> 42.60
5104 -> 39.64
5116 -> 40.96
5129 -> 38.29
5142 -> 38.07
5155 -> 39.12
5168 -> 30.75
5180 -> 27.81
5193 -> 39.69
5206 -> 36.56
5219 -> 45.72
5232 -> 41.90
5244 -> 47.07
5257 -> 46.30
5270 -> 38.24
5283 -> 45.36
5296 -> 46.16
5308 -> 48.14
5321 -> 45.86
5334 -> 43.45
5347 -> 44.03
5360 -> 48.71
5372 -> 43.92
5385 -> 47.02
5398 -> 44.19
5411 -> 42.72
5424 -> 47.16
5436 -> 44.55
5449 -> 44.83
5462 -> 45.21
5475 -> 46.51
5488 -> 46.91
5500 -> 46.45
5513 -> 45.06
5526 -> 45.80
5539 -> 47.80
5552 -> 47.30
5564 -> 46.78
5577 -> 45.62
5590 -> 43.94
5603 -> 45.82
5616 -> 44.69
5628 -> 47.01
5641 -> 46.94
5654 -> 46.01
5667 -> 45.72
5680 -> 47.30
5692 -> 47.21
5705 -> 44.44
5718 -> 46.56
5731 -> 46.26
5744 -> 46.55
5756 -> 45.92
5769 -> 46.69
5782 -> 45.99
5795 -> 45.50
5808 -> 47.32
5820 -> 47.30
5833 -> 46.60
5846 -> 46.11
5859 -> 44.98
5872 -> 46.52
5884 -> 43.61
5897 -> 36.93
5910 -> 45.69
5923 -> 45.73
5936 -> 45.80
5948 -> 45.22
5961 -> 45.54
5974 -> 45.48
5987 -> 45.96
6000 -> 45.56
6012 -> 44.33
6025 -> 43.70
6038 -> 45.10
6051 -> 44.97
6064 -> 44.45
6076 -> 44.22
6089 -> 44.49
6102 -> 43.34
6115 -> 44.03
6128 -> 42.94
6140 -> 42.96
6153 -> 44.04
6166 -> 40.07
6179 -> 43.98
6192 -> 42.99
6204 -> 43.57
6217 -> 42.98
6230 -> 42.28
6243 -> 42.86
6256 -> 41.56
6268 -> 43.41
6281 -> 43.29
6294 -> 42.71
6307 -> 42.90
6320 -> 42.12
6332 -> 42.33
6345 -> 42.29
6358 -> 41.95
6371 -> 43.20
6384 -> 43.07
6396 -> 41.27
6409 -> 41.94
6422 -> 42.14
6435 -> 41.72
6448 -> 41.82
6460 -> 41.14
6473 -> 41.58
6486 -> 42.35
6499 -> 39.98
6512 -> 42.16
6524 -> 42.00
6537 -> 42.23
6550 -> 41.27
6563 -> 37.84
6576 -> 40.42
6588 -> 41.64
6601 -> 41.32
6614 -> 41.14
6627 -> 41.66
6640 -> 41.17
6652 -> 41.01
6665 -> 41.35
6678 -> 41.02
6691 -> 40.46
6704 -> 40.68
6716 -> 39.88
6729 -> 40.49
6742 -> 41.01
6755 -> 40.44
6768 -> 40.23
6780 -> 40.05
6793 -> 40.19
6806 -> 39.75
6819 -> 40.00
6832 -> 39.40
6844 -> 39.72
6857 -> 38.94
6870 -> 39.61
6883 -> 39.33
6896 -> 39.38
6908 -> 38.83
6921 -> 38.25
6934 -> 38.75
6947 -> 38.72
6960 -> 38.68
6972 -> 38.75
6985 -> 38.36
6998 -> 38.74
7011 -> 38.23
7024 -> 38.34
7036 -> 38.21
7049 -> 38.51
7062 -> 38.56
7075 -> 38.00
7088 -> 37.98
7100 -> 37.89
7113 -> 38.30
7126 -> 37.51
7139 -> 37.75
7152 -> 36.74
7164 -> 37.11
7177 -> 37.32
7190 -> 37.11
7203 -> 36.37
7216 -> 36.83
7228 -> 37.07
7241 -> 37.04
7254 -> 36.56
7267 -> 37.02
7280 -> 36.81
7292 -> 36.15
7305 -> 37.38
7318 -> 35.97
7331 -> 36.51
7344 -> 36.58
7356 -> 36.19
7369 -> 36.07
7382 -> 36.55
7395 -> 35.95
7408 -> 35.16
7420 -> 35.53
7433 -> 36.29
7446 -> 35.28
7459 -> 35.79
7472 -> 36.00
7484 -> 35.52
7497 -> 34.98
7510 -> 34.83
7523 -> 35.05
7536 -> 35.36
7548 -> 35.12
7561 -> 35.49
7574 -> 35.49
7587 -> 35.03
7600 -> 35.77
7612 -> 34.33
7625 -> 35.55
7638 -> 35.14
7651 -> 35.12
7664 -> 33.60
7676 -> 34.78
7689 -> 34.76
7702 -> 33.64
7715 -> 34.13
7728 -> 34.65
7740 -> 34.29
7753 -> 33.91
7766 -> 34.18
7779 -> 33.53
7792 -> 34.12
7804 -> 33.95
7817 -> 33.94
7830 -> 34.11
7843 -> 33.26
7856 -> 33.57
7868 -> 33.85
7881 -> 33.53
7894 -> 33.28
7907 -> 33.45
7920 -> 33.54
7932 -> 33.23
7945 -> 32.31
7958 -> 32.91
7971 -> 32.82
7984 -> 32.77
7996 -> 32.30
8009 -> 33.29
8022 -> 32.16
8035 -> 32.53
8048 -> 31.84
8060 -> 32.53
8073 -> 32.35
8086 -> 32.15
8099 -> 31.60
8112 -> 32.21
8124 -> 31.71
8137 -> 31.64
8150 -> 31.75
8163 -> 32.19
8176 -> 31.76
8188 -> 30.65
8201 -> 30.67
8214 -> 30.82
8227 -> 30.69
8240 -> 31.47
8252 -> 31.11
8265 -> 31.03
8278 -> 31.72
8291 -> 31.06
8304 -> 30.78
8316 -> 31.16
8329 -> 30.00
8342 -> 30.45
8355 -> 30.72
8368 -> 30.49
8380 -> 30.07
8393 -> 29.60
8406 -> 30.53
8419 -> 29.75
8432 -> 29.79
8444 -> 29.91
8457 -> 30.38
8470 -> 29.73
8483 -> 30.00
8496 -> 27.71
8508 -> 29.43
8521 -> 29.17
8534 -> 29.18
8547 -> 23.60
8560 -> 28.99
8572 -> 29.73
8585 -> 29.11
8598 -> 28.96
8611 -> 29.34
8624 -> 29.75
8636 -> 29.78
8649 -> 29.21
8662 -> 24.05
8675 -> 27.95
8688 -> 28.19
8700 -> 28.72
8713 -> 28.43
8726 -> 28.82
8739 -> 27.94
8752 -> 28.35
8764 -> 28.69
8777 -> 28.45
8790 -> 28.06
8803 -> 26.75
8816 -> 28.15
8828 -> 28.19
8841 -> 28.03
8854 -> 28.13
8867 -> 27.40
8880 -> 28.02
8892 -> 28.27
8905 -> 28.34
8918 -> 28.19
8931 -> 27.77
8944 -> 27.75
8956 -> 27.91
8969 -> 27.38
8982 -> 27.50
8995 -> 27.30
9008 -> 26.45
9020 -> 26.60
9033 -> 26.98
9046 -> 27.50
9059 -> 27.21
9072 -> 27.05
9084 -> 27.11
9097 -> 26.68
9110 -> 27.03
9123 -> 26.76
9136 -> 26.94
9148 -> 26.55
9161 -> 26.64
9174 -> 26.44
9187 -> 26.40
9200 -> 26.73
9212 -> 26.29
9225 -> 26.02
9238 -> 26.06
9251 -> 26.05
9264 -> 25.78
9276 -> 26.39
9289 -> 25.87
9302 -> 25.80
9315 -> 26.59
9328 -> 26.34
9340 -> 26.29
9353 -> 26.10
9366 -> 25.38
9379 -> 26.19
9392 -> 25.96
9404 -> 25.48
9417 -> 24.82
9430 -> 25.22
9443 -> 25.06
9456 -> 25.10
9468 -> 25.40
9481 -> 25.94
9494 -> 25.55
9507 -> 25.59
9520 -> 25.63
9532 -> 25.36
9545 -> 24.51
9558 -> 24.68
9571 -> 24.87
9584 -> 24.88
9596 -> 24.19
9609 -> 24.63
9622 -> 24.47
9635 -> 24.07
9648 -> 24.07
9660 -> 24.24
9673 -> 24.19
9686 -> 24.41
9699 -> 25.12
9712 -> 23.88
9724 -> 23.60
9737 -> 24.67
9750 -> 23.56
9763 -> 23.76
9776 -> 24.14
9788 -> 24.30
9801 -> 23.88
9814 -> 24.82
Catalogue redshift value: 0.00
